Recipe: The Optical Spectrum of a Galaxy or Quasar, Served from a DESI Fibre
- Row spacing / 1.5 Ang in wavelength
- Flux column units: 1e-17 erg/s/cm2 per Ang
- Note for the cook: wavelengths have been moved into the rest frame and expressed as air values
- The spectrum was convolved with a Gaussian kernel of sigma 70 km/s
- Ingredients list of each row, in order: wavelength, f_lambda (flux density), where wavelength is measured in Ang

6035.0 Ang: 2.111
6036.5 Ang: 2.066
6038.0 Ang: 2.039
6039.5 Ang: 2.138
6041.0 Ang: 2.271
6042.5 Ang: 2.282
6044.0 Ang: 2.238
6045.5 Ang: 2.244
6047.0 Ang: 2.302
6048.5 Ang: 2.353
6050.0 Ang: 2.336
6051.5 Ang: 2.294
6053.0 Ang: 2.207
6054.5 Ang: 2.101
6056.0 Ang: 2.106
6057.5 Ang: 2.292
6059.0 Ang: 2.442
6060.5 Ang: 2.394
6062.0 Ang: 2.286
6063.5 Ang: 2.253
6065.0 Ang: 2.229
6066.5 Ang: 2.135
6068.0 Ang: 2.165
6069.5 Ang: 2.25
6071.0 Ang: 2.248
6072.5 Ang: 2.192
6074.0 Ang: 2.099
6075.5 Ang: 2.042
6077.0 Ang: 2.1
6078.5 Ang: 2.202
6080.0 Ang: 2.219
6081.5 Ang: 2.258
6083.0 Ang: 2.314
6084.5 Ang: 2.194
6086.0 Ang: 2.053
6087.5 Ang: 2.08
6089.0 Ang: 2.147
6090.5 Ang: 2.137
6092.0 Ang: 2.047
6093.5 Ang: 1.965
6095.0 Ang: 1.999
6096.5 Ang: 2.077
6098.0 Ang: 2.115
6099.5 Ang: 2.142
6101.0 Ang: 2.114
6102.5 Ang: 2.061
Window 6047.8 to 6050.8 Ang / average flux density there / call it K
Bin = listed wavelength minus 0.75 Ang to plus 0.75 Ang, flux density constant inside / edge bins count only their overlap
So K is 2.34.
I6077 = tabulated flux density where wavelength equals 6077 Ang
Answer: 2.1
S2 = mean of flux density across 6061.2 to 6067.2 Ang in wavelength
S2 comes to 2.23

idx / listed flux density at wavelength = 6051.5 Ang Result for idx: 2.294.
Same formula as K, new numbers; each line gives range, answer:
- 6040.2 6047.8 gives 2.27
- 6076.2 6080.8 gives 2.17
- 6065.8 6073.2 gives 2.2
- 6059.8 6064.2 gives 2.31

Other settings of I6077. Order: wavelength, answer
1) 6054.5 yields 2.101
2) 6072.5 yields 2.192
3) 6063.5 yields 2.253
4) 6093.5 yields 1.965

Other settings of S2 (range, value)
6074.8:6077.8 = 2.07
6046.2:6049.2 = 2.33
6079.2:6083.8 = 2.26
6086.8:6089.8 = 2.11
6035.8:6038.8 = 2.05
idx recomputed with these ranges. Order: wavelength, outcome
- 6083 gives 2.314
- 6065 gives 2.229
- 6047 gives 2.302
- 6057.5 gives 2.292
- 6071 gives 2.248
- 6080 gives 2.219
